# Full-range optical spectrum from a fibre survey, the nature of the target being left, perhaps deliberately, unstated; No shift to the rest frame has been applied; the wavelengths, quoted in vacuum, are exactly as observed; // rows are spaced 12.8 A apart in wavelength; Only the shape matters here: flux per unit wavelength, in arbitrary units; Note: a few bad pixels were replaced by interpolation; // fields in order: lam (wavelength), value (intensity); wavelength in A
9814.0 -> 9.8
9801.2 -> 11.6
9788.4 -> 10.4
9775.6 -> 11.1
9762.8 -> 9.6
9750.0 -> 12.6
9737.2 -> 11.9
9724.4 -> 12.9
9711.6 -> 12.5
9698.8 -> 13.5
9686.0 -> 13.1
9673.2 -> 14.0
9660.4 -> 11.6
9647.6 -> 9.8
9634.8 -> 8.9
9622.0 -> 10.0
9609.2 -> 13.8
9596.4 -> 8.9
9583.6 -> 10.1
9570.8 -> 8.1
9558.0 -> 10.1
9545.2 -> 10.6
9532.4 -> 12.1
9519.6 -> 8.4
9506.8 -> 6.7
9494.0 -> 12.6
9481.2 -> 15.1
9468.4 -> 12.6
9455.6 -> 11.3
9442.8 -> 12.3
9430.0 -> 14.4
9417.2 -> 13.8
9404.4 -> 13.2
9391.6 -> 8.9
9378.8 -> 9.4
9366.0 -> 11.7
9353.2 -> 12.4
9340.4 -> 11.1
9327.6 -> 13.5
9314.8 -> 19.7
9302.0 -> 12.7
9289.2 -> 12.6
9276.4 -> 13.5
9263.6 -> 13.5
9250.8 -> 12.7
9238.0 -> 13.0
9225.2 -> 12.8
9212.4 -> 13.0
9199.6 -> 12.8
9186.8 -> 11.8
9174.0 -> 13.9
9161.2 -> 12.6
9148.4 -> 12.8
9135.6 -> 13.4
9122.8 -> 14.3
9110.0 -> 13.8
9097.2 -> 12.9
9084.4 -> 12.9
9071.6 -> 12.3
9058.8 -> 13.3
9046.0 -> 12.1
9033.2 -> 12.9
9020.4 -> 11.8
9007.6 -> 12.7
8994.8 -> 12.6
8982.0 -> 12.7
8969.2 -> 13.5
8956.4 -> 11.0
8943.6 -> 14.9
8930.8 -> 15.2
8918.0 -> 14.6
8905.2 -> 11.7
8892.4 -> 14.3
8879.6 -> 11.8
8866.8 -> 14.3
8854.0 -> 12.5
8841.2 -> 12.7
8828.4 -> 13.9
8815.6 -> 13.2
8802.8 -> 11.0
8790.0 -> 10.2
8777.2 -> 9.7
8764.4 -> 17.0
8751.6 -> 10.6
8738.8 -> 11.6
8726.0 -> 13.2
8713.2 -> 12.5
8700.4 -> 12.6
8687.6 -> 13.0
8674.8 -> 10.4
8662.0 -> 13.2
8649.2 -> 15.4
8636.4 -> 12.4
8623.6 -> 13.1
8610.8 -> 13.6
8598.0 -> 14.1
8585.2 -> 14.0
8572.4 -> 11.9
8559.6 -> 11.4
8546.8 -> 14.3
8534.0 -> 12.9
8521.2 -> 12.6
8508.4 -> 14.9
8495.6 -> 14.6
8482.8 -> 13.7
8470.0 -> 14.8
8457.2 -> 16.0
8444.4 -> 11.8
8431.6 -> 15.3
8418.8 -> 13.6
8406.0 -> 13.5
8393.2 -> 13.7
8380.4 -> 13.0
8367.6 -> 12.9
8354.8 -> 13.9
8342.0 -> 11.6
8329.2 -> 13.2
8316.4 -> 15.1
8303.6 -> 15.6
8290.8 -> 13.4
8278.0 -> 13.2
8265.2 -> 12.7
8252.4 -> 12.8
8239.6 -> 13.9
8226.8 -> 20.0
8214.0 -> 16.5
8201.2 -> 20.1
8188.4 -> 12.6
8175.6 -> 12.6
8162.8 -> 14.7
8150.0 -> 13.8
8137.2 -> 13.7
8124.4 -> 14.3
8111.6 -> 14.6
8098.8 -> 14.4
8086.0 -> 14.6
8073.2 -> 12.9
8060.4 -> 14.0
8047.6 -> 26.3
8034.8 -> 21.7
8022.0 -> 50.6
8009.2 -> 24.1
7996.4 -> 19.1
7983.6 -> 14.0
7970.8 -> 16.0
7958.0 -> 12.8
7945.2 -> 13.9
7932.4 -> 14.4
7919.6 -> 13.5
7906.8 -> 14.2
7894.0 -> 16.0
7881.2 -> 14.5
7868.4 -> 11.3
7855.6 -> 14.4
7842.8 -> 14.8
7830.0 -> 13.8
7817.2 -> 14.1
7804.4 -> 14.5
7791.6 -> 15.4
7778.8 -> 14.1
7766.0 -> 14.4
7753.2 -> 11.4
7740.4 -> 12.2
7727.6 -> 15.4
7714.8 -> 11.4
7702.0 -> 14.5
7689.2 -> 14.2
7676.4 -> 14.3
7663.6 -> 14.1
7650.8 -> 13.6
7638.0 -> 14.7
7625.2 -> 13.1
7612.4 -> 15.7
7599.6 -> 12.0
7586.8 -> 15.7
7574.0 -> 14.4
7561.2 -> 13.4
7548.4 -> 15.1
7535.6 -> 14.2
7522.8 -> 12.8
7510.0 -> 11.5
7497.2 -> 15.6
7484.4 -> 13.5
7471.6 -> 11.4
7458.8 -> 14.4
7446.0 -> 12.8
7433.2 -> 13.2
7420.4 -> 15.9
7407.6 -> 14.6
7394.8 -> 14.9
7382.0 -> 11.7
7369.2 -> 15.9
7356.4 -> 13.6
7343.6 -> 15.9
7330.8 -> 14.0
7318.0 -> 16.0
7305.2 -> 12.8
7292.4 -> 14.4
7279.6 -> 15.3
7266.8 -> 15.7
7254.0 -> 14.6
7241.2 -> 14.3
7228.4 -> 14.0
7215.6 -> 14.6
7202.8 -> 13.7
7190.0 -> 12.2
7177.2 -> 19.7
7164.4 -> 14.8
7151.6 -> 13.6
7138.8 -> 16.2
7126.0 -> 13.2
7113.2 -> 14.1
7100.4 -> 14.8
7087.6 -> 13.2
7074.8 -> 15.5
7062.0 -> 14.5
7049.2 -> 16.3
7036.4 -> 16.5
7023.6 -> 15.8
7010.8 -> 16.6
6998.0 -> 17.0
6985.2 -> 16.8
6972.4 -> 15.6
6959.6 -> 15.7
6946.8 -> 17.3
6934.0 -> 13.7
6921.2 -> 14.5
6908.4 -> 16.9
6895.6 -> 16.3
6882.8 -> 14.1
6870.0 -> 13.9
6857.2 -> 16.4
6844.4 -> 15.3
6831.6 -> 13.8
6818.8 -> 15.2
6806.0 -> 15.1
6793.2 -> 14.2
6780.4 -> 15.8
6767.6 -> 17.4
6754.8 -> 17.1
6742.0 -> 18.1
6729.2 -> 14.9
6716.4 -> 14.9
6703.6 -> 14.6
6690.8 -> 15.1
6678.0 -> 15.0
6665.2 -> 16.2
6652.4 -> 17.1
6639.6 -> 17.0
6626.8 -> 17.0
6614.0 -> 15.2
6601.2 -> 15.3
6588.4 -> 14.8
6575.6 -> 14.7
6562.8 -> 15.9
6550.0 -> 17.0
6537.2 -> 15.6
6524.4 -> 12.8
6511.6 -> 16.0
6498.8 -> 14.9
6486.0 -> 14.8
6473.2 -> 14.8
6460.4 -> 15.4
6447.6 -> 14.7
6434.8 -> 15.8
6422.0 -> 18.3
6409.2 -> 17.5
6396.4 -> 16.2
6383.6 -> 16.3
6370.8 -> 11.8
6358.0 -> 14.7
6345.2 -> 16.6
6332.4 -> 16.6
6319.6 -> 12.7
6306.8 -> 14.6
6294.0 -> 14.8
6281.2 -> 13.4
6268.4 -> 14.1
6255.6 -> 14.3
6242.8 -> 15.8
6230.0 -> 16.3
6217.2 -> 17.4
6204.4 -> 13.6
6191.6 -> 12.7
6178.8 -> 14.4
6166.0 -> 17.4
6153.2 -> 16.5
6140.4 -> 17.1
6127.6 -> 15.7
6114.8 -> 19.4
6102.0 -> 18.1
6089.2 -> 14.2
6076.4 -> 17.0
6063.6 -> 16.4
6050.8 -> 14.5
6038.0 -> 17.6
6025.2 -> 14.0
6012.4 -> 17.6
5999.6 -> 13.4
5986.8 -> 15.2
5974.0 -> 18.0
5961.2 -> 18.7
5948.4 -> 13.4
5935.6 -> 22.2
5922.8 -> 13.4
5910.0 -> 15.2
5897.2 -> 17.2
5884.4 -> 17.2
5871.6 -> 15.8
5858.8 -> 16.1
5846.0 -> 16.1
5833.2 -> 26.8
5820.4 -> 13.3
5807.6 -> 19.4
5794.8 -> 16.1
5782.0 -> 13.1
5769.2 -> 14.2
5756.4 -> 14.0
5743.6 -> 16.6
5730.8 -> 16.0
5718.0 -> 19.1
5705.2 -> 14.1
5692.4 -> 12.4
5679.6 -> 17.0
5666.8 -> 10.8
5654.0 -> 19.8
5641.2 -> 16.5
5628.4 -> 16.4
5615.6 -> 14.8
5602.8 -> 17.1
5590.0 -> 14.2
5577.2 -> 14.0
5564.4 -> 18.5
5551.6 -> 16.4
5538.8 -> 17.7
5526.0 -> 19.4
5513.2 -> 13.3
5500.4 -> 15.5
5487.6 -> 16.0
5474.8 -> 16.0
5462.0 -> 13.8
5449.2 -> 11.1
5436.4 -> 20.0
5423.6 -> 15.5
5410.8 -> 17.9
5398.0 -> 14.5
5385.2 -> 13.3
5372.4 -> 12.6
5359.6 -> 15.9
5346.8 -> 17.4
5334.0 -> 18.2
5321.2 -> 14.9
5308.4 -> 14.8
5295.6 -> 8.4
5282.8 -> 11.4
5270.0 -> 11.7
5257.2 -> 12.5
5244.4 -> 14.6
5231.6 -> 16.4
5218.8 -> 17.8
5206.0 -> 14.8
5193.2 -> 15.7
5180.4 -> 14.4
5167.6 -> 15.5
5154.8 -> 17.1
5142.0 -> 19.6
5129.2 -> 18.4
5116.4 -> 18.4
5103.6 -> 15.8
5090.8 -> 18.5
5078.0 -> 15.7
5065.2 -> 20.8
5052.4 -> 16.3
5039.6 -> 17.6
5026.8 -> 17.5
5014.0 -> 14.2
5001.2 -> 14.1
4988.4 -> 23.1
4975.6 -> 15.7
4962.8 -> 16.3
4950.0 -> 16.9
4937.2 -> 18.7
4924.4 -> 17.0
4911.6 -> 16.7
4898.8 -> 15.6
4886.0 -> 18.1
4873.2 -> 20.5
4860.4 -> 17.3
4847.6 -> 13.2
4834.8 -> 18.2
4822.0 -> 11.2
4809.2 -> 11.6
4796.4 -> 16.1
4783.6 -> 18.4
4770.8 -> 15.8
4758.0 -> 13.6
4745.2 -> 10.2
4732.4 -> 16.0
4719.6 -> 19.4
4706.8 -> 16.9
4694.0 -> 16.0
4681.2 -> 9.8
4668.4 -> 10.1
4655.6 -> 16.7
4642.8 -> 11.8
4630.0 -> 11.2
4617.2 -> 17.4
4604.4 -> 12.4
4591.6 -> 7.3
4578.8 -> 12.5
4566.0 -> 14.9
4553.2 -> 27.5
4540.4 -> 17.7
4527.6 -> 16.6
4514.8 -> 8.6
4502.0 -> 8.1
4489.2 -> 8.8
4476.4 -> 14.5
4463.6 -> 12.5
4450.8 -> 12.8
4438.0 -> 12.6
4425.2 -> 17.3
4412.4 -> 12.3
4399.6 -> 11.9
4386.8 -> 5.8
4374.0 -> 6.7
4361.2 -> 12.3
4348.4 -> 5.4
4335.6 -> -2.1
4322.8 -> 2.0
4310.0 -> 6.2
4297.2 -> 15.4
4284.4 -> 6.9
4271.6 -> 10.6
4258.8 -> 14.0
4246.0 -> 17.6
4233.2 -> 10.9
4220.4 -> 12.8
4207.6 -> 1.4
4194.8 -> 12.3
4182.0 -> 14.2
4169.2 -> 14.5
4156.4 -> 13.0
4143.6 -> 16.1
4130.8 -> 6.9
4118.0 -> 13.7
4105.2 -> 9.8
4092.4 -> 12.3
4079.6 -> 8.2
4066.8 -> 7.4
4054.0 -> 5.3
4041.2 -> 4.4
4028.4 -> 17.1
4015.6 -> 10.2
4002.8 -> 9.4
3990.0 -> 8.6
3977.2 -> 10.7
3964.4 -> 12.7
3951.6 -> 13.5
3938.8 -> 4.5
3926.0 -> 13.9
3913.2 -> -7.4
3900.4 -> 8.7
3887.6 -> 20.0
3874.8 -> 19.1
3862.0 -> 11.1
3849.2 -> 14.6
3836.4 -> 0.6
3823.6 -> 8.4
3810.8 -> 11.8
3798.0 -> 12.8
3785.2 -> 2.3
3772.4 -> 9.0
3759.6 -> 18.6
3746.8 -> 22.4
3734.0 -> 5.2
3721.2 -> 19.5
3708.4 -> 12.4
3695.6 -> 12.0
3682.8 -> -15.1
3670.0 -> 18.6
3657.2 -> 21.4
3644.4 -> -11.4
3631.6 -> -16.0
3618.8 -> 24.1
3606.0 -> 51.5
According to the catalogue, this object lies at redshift 0.221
